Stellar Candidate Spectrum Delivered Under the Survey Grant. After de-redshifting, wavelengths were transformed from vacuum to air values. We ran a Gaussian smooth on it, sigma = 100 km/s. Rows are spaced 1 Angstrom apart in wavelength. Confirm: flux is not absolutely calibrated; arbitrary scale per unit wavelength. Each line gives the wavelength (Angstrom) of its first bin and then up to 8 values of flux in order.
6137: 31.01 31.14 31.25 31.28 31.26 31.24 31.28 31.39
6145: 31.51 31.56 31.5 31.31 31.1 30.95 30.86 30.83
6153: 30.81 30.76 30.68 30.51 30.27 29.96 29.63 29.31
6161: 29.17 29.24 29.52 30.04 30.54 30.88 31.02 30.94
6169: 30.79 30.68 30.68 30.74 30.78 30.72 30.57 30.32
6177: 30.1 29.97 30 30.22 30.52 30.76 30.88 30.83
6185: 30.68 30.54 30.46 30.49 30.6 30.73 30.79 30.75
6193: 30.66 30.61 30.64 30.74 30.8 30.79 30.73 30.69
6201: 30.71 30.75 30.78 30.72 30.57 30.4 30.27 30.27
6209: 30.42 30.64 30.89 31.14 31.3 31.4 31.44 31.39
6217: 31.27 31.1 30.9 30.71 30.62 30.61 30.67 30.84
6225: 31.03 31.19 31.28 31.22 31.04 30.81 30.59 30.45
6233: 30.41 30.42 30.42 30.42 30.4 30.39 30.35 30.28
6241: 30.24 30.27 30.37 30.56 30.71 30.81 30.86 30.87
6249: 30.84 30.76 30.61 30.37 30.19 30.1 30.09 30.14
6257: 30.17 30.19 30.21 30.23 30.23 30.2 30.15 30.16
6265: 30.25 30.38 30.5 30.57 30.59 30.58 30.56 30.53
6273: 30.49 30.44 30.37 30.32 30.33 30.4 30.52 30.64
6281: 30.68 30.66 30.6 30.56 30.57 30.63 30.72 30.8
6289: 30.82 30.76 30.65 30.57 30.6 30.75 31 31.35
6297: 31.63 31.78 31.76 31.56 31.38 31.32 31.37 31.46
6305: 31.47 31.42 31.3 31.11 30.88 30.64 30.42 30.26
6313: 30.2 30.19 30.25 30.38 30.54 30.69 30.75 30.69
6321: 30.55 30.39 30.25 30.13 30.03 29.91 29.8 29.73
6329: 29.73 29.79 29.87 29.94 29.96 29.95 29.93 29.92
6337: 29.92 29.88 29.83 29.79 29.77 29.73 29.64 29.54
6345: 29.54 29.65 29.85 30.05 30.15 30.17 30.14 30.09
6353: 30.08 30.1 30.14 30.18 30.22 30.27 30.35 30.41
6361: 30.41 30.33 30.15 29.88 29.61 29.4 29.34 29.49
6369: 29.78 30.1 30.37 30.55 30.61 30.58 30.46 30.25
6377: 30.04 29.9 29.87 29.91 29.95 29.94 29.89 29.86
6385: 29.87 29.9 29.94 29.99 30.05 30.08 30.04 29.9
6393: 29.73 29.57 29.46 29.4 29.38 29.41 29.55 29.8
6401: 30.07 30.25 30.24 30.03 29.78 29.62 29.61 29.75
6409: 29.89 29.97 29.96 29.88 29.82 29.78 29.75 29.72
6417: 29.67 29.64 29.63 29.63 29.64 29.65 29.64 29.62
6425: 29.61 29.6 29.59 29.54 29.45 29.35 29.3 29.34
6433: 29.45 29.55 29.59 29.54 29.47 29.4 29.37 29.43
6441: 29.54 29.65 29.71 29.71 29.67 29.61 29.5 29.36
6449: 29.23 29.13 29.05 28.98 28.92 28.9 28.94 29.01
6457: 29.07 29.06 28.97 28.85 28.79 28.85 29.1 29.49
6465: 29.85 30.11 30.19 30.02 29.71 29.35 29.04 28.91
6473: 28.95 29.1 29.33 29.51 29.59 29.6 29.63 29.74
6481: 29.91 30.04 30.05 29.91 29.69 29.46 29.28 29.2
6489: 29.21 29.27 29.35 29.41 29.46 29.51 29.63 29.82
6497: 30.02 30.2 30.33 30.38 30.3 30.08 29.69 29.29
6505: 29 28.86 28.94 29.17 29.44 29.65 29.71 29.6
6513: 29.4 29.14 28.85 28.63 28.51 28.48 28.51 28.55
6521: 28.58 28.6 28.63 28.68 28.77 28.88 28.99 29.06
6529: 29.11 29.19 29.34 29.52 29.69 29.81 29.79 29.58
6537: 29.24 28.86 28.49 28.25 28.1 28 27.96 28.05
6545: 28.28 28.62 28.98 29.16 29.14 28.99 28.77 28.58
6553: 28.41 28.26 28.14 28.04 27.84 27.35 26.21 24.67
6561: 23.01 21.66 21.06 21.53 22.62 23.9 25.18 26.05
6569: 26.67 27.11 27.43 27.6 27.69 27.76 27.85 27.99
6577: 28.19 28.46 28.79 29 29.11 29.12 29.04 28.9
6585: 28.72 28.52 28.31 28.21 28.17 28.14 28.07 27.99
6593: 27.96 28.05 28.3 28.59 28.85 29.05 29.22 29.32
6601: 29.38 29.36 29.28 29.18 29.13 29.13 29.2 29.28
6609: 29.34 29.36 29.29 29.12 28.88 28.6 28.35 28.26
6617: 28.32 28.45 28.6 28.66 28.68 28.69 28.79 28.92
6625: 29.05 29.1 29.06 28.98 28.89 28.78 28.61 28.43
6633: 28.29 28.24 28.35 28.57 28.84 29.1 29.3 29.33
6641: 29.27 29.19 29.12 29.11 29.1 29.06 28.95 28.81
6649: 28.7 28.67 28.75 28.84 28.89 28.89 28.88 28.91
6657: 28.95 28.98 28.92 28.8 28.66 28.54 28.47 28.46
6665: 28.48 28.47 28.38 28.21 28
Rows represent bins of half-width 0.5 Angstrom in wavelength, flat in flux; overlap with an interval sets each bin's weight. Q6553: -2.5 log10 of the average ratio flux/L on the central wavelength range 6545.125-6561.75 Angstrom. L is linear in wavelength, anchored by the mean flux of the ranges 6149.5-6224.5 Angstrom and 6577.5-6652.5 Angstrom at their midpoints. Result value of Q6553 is 0.05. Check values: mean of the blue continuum 30.6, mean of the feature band 27.7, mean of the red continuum 28.8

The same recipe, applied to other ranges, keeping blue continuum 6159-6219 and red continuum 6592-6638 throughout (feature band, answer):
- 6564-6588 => 0.06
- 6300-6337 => -0.01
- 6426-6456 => 0.01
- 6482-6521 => 0.00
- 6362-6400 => 0.00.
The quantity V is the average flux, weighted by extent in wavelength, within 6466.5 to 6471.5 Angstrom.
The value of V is 29.7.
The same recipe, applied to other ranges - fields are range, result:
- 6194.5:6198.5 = 30.7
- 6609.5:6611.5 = 29.3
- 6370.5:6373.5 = 30.5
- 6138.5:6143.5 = 31.3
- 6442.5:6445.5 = 29.7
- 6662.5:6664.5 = 28.5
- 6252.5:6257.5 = 30.1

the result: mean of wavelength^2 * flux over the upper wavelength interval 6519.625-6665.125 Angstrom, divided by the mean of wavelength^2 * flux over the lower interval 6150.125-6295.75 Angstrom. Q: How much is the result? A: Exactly 1.04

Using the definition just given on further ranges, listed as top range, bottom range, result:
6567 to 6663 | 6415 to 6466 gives 1.03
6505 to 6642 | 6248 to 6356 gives 1.01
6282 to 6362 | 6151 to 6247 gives 1.03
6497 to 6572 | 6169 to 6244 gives 1.02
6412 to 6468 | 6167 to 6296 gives 1.03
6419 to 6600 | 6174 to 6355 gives 1.02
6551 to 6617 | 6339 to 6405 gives 0.99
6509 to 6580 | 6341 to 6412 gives 0.98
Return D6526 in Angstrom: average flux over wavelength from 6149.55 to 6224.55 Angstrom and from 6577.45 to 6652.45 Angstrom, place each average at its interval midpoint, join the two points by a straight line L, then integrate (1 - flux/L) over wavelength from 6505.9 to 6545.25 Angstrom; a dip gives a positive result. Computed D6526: 0.3 Angstrom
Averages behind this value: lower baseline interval 30.6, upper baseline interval 28.8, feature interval 28.9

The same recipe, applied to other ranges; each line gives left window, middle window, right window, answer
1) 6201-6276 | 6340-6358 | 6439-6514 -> 0.1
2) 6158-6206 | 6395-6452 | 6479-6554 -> -0.1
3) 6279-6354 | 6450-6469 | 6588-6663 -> 0.3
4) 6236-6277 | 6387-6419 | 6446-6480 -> -0.2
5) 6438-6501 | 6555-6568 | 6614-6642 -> 2.0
